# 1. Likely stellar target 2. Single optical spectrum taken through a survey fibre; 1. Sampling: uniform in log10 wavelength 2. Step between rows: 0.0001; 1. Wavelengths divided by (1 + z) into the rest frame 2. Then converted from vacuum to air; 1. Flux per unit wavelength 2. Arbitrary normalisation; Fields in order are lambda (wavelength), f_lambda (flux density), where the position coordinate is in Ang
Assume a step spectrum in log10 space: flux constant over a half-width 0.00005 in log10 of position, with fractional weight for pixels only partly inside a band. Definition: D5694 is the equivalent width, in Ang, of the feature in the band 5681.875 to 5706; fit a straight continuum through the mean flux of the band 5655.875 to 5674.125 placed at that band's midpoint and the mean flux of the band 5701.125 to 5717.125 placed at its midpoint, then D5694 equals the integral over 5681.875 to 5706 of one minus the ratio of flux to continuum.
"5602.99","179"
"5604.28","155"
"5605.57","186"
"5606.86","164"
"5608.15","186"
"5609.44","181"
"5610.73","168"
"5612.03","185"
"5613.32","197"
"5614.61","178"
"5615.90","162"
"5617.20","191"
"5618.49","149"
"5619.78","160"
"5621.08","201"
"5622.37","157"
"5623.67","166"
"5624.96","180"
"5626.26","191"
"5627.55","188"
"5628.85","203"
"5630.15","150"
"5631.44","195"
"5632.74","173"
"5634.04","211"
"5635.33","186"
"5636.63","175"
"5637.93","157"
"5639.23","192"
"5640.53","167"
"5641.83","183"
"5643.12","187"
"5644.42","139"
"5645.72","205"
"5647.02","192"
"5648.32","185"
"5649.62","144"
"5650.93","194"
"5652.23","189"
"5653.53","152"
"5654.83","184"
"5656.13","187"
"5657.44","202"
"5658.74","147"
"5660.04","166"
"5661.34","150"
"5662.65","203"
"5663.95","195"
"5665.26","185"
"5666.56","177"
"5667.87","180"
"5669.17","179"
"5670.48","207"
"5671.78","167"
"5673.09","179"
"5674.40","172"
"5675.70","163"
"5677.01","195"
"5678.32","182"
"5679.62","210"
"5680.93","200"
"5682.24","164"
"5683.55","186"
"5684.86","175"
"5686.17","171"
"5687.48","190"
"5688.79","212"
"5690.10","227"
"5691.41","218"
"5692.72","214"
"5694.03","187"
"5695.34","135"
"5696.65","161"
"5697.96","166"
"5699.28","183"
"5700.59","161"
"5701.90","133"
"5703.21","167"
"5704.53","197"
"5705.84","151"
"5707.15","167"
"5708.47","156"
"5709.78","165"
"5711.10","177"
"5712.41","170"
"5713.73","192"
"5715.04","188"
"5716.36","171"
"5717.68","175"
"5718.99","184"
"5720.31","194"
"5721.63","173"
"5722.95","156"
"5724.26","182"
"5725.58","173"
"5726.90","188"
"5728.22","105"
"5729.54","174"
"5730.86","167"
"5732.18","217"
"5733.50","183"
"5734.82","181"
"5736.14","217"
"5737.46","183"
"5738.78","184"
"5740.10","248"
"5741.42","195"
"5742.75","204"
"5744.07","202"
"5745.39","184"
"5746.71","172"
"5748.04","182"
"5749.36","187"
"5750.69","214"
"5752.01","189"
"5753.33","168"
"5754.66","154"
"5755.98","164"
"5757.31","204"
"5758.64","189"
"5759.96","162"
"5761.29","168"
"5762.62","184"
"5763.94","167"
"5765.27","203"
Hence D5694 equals -0.90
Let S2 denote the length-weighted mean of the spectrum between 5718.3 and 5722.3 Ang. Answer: 183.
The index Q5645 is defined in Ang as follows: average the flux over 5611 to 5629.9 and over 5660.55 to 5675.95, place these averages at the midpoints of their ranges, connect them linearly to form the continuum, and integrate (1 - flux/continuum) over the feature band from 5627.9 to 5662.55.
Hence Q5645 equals 0.23 Ang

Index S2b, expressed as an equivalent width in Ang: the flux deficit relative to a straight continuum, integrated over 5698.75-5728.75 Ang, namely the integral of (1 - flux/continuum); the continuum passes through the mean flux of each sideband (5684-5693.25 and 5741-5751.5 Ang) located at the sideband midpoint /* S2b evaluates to 4.1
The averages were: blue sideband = 200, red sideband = 192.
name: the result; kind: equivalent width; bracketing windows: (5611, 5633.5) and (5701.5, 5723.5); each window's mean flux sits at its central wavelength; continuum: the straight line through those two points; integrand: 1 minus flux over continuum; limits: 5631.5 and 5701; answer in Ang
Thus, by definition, -2.58 Ang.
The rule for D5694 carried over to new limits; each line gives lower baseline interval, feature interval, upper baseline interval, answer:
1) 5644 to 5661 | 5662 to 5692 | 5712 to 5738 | -2.0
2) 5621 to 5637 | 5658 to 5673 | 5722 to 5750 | 0.4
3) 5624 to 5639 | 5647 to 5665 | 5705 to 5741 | 0.4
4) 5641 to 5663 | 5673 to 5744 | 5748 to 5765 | -1.1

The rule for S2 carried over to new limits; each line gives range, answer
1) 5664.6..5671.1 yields 185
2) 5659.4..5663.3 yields 173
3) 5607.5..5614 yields 183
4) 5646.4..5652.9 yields 181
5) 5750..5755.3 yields 181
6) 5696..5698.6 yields 164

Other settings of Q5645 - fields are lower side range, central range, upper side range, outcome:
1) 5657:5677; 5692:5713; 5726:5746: 1.8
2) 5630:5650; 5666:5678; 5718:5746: 0.1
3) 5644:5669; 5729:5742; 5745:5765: -1.1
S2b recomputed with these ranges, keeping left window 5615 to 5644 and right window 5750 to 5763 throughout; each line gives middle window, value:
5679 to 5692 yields -1.20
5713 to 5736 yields 0.20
